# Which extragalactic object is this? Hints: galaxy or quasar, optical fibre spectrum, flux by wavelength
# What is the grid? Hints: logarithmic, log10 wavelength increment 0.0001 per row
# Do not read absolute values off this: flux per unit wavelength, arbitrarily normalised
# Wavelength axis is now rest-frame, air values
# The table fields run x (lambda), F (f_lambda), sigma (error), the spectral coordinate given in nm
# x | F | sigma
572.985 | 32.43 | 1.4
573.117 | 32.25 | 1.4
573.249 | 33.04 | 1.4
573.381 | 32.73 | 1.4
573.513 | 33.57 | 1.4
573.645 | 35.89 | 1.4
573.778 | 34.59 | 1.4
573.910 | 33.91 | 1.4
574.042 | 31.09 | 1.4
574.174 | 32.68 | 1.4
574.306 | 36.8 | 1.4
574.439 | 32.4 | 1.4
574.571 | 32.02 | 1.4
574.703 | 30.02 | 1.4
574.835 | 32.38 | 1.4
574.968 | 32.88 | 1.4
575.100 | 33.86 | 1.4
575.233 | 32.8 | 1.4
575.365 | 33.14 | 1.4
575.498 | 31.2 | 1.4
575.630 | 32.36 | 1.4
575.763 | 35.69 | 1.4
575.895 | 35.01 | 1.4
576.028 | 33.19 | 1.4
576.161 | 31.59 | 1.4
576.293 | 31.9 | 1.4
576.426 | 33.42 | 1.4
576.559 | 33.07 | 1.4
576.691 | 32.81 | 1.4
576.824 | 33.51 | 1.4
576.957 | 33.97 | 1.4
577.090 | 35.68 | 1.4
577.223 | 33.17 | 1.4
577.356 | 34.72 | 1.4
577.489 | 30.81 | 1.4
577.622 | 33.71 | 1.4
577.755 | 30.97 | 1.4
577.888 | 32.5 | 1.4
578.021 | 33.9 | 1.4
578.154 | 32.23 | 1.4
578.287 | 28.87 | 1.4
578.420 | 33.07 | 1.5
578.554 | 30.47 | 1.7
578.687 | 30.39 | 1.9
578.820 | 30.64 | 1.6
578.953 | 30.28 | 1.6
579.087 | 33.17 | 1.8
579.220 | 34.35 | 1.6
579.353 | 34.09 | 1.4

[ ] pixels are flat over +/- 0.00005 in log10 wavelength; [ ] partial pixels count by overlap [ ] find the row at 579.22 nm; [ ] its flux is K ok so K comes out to 34.35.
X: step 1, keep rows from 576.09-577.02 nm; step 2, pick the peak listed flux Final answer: 33.97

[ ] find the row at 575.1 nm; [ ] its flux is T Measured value 33.86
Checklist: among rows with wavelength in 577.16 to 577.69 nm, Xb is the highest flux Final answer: 34.72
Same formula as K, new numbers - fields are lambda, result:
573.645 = 35.89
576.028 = 33.19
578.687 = 30.39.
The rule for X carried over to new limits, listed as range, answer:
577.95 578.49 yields 33.9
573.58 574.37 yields 36.8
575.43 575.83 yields 35.69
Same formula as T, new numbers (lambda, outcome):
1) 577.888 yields 32.5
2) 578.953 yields 30.28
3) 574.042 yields 31.09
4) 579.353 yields 34.09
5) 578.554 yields 30.47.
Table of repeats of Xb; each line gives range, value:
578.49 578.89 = 30.64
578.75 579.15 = 33.17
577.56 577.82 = 33.71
